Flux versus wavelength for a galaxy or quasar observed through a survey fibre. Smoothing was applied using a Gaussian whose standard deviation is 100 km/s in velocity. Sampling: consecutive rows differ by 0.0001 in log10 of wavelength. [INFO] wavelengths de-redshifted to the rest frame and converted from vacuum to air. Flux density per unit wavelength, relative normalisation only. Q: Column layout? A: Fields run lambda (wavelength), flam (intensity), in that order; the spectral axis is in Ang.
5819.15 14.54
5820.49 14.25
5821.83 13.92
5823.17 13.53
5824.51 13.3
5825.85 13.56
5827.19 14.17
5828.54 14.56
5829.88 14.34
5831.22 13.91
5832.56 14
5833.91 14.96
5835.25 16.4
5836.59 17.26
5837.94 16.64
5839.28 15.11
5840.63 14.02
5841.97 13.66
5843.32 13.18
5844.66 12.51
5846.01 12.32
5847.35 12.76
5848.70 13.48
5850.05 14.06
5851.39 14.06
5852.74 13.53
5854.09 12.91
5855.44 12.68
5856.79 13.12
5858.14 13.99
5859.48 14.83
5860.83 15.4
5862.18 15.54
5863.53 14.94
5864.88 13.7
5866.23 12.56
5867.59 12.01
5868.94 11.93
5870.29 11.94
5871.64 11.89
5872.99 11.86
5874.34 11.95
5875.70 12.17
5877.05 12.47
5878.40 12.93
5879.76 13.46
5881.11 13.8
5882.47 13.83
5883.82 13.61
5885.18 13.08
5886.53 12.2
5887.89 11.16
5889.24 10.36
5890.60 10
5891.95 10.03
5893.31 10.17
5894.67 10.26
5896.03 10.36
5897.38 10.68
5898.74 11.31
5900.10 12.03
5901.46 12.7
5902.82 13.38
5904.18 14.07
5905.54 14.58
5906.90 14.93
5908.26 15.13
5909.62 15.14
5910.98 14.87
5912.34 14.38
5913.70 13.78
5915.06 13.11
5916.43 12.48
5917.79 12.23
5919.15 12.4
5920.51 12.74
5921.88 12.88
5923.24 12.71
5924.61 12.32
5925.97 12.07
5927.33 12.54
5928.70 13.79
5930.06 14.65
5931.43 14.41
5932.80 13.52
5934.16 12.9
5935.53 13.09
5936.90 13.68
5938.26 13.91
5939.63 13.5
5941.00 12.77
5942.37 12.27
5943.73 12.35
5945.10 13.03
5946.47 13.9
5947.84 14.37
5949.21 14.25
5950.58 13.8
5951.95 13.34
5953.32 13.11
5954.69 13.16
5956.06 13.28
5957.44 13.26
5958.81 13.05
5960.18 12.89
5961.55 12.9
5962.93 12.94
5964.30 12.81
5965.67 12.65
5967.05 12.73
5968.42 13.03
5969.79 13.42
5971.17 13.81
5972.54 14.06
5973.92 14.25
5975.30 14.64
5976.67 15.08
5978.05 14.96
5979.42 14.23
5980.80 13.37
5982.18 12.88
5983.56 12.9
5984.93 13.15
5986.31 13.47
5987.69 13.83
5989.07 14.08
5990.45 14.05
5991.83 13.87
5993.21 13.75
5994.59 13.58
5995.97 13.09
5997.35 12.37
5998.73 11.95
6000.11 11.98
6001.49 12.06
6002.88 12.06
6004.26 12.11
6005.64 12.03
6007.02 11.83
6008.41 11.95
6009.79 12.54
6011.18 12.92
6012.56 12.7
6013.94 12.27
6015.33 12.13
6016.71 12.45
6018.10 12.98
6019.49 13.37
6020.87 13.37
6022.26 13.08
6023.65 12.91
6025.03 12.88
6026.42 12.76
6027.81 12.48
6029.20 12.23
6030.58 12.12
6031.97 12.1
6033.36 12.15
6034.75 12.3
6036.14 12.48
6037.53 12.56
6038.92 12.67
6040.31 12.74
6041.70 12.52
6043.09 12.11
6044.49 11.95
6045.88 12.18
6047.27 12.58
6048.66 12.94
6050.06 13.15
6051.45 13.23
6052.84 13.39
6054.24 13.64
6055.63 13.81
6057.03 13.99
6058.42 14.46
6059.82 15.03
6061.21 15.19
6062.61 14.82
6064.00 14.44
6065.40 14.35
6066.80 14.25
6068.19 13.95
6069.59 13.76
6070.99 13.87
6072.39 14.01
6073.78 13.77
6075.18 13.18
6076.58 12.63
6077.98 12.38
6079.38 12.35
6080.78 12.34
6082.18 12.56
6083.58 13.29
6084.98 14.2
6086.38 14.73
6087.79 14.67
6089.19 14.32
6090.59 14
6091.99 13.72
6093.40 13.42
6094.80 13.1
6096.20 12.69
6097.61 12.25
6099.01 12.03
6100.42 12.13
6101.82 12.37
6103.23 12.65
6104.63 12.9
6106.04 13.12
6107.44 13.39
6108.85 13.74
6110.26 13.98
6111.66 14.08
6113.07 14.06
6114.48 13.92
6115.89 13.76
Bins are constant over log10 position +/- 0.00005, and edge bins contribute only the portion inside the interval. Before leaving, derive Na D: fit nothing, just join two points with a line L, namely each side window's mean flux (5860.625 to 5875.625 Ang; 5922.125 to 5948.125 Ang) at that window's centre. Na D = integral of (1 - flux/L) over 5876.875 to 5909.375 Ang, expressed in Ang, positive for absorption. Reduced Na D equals 1.7 Ang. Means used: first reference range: 12.9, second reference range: 13.2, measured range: 12.4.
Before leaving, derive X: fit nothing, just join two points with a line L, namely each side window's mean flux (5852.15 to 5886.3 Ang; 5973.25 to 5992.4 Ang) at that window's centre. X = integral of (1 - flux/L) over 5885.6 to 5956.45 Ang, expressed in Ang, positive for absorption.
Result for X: 3.3 Ang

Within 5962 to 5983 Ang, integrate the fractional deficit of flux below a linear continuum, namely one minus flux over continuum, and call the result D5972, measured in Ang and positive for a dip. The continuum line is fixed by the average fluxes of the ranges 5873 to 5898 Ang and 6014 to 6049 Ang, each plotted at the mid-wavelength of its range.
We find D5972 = -2.4 Ang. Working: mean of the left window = 11.8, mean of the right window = 12.6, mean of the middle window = 13.6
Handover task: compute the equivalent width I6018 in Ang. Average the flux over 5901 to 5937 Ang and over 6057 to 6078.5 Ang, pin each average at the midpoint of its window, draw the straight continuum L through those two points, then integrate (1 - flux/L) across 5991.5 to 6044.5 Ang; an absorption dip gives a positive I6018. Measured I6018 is 5.0 Ang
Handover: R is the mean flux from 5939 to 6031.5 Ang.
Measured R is 13.1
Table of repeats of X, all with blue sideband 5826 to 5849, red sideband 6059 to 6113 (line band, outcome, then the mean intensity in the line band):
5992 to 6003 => 0.88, 12.7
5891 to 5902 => 2.51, 10.9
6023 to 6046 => 2.12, 12.4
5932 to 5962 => 1.43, 13.3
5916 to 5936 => 1.48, 13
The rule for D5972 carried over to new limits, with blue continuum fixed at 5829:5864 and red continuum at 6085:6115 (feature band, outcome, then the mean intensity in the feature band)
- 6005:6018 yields 1.3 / 12.3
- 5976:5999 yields 0.3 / 13.6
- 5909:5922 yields 0.5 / 13.4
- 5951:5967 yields 0.9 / 13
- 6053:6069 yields -0.9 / 14.3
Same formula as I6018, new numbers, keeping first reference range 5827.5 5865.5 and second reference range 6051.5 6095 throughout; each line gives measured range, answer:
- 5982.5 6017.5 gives 2.92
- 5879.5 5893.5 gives 2.13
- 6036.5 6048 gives 1.19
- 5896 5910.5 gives 0.86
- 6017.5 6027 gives 0.57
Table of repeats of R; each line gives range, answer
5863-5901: 12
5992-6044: 12.5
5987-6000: 13.3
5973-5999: 13.7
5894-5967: 13.1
